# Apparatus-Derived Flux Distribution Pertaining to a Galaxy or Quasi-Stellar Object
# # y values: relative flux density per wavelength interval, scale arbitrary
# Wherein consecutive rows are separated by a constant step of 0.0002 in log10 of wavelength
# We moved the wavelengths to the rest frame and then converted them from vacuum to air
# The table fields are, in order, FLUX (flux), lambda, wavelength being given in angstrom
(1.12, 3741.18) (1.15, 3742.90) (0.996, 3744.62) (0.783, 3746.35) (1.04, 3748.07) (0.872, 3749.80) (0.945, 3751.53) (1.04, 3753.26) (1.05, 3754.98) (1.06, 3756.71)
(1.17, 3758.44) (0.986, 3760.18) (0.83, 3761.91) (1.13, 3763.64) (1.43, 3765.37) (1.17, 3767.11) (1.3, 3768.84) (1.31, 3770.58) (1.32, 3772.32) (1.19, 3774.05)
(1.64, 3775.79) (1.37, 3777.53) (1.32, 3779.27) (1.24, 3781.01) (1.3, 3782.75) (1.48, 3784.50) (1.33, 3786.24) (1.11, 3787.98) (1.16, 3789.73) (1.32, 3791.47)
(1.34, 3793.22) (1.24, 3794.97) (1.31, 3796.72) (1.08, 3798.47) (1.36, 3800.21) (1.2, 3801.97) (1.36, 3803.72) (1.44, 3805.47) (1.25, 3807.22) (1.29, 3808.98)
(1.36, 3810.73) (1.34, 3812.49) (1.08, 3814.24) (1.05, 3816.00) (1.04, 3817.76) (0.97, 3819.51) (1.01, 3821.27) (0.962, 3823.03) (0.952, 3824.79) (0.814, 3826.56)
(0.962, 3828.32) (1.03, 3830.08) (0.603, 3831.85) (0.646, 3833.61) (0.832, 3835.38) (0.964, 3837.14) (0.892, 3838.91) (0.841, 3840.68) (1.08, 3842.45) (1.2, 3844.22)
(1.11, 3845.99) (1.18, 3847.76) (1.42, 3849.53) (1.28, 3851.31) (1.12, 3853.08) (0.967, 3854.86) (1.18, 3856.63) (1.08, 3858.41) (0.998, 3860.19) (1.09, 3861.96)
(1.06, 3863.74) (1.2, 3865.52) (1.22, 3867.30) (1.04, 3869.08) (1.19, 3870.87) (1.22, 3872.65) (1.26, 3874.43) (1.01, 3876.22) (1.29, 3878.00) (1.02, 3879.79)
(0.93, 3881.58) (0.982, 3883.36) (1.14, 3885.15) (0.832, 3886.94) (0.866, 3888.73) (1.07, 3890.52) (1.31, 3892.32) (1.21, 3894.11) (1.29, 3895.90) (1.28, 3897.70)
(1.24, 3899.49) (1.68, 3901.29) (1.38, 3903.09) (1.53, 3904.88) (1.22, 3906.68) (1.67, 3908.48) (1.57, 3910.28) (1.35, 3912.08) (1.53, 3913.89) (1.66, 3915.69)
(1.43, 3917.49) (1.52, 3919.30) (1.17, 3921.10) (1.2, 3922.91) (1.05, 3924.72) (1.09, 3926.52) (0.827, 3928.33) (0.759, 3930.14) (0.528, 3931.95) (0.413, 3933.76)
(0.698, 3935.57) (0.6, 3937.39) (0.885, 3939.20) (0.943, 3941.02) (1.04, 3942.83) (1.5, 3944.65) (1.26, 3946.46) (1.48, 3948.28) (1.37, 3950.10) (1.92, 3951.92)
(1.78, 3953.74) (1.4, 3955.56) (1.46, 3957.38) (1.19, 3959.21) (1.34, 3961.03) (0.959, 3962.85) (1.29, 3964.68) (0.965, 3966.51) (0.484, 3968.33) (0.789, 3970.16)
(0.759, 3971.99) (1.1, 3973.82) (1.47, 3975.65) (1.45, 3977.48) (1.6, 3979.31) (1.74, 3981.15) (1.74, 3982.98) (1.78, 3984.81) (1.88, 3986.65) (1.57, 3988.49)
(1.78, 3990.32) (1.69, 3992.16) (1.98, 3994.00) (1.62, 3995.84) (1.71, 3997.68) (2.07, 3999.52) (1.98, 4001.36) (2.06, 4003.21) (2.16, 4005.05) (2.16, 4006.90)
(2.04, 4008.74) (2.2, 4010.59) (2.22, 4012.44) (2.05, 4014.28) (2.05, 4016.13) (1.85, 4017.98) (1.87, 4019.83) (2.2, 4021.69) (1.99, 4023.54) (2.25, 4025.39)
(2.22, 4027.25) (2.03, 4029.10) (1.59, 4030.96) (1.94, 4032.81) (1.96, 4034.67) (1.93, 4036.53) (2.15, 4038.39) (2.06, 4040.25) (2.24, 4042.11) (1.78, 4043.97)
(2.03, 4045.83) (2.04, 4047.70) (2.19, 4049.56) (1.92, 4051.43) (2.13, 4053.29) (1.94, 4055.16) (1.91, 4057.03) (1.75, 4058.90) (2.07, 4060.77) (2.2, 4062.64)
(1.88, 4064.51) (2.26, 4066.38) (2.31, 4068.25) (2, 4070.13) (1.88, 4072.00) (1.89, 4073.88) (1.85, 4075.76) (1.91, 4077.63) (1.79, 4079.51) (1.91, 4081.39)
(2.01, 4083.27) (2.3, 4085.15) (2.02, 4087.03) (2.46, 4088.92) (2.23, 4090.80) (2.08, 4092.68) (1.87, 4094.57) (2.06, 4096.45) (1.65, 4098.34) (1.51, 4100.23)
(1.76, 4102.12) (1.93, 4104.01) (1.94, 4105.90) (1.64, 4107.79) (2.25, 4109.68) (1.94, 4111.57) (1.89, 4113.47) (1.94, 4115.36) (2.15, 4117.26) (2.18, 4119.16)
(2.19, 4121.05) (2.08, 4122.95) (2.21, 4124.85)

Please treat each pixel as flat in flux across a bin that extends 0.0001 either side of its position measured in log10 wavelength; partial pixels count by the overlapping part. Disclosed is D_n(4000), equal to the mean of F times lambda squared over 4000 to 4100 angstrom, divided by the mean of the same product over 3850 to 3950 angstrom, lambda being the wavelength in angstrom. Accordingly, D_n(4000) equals 1.9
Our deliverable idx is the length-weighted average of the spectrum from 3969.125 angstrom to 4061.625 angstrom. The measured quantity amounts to 1.87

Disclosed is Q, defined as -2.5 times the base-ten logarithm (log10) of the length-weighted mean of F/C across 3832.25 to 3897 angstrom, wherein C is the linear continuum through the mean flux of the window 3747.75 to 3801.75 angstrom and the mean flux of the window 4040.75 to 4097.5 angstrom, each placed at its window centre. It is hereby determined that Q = 0.33 mag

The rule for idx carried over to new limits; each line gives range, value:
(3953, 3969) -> 1.21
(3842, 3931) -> 1.2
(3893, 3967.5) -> 1.24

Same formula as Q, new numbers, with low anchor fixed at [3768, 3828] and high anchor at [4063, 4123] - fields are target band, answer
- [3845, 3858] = 0.16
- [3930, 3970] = 0.42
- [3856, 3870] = 0.25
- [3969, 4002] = 0.09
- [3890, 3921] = 0.08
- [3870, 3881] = 0.23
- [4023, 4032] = -0.11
